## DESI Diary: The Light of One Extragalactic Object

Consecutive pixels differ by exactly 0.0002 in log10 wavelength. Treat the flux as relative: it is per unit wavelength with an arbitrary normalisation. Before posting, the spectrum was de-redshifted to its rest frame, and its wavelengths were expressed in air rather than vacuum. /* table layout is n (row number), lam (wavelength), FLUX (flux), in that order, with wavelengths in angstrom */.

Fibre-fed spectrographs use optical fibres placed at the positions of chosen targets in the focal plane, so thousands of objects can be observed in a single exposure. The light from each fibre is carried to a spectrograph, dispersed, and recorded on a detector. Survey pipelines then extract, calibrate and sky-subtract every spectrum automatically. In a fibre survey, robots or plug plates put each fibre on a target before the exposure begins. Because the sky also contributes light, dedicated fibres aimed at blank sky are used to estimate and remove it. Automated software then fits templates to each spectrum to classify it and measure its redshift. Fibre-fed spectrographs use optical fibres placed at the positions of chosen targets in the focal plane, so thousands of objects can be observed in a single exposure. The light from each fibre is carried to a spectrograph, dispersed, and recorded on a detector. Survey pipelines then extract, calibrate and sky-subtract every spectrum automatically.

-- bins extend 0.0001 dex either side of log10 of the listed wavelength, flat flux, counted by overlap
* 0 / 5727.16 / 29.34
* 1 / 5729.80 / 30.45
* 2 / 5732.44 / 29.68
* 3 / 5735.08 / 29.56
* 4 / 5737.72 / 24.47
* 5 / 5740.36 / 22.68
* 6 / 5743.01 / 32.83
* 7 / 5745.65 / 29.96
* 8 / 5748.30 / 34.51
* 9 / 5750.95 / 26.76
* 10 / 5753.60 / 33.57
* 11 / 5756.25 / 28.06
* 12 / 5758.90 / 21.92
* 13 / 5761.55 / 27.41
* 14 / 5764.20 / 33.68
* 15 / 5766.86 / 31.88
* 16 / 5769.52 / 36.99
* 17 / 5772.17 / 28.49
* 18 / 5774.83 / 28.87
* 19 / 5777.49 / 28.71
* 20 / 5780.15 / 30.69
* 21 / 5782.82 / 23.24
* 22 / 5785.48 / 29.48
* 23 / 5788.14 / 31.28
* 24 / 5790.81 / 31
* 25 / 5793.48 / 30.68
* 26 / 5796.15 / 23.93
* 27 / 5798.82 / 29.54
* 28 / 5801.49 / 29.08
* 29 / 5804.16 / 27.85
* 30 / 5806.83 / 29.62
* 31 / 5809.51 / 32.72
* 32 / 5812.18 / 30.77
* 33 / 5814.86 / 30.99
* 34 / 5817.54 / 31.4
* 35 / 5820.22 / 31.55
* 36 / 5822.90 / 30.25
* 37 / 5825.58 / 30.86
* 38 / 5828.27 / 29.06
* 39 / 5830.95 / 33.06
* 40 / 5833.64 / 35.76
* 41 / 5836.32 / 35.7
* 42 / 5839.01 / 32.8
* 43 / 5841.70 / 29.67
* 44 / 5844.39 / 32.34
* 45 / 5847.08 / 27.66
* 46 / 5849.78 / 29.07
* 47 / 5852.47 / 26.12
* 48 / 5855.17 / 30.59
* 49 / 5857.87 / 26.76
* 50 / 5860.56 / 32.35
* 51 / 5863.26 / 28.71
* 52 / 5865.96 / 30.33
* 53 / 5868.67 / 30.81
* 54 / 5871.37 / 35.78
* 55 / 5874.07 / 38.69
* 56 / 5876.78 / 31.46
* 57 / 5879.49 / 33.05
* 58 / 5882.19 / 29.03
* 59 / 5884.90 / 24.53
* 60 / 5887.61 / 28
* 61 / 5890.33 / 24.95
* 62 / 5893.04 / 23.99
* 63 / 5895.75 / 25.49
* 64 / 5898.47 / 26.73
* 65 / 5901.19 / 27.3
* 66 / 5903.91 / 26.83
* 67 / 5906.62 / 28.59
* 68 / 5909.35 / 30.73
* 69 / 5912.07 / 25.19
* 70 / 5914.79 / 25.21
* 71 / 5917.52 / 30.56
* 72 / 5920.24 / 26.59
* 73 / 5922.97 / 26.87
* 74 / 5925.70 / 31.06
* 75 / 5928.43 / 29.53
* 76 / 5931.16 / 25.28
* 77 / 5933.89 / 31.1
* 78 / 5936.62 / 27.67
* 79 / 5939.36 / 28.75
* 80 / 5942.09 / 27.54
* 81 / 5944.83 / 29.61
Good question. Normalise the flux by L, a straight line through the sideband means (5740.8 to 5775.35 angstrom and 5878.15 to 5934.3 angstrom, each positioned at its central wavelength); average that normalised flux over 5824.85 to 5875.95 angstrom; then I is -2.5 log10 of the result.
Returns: -0.102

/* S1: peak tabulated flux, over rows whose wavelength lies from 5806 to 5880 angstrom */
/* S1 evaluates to 38.69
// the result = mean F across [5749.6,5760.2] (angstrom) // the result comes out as 27.6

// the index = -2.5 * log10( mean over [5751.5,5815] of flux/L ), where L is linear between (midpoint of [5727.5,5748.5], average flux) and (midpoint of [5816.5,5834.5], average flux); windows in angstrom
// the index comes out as 0.03 mag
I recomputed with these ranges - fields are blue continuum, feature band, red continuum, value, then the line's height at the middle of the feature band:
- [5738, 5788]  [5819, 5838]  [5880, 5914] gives -0.150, 28.2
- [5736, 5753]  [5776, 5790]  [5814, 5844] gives 0.054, 30.2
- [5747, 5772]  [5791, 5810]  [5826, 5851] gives 0.075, 31.1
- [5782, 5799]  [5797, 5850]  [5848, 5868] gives -0.077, 28.8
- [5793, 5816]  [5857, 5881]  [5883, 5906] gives -0.186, 27.1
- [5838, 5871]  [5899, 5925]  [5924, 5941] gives 0.058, 29.1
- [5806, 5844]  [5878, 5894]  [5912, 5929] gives 0.076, 29.4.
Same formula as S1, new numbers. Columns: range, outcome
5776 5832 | 33.06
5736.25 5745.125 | 32.83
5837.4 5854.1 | 32.8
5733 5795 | 36.99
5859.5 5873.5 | 35.78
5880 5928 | 31.06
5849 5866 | 32.35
